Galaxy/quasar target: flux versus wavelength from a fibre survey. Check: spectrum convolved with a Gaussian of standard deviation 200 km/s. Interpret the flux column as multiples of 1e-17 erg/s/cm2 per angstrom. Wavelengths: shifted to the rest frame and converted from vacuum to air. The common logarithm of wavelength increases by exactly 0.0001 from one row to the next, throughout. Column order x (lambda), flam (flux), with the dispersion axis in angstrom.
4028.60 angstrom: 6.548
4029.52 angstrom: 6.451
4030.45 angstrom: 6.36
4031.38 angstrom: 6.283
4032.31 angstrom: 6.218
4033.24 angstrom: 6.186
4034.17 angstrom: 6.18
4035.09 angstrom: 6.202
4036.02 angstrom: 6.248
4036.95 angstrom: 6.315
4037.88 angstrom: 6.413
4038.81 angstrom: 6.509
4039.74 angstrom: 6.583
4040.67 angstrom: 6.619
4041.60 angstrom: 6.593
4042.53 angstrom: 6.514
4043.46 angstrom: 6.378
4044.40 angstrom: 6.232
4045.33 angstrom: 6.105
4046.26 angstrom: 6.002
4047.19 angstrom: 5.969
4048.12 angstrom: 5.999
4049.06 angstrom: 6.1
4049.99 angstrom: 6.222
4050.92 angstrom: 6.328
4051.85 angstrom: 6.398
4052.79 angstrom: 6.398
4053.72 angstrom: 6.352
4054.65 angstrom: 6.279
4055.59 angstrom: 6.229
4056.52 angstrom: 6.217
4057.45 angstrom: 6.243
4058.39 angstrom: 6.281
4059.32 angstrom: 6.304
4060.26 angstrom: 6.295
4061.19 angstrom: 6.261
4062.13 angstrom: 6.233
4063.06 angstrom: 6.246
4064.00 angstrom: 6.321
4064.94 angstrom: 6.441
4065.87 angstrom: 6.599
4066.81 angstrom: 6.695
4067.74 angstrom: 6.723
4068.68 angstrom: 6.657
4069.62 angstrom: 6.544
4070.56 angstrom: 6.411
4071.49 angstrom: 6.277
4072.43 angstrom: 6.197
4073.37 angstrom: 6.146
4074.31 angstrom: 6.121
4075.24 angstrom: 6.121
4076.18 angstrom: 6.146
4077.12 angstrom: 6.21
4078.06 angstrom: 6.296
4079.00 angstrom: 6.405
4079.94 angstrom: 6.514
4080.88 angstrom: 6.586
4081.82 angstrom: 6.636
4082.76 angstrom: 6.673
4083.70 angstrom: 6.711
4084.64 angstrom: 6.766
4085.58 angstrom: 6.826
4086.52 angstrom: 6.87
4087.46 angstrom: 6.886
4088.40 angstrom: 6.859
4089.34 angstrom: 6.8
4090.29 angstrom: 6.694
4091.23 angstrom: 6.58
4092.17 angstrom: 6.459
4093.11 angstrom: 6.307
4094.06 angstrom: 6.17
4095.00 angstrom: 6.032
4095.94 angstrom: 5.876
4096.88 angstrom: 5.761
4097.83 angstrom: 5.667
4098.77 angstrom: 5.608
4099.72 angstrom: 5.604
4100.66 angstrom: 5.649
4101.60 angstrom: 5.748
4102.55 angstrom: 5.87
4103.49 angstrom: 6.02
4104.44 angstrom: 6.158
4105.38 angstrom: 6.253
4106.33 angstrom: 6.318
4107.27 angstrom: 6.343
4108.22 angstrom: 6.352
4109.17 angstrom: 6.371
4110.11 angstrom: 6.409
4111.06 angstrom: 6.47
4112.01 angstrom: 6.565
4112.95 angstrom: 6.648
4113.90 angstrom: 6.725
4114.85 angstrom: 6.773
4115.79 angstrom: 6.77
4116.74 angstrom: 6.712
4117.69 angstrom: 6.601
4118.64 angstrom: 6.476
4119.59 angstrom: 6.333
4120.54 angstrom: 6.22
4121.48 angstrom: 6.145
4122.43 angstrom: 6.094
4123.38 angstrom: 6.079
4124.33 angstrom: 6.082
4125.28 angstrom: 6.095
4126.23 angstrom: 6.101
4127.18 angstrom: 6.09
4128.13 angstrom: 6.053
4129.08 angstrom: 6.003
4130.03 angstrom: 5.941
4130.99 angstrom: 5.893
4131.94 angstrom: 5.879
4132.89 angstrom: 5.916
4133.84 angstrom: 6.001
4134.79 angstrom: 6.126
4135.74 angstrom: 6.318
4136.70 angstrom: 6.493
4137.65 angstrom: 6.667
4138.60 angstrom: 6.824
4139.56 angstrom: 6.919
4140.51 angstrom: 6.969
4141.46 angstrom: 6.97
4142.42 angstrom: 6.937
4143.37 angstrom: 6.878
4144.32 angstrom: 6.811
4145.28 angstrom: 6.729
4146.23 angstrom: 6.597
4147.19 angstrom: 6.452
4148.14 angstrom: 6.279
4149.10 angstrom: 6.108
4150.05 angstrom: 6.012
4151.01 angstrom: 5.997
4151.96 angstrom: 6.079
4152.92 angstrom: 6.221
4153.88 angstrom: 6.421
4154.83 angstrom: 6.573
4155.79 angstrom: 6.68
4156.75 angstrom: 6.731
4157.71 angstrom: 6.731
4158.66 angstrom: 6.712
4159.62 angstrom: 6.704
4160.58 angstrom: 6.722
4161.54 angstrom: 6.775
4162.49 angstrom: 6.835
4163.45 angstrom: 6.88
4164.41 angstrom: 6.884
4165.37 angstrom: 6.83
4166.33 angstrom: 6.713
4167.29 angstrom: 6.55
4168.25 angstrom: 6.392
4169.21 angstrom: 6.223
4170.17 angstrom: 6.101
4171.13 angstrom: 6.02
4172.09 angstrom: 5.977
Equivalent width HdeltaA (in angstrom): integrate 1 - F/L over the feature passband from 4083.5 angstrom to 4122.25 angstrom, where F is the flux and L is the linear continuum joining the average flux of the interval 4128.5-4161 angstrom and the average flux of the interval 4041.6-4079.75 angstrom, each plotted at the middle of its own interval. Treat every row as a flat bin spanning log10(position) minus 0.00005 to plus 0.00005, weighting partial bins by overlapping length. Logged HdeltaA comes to 0.2 angstrom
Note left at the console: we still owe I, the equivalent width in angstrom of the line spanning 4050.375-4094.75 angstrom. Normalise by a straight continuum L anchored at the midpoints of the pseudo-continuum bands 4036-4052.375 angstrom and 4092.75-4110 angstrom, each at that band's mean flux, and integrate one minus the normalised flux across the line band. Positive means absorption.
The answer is -2.02 angstrom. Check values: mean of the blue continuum 6.31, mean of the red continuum 6.01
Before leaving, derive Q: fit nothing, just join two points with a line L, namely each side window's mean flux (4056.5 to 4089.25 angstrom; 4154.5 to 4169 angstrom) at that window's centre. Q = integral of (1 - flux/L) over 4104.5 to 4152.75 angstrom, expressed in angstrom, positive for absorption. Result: 1.7 angstrom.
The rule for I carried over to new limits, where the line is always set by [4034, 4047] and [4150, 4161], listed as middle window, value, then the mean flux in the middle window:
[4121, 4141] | 0.7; 6.23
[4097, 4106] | 0.8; 5.84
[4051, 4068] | 0.0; 6.36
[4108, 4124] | 0.0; 6.45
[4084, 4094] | -0.4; 6.68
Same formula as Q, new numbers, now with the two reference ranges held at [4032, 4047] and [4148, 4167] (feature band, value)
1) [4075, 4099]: 0.01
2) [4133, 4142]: -0.07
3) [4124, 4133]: 0.67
